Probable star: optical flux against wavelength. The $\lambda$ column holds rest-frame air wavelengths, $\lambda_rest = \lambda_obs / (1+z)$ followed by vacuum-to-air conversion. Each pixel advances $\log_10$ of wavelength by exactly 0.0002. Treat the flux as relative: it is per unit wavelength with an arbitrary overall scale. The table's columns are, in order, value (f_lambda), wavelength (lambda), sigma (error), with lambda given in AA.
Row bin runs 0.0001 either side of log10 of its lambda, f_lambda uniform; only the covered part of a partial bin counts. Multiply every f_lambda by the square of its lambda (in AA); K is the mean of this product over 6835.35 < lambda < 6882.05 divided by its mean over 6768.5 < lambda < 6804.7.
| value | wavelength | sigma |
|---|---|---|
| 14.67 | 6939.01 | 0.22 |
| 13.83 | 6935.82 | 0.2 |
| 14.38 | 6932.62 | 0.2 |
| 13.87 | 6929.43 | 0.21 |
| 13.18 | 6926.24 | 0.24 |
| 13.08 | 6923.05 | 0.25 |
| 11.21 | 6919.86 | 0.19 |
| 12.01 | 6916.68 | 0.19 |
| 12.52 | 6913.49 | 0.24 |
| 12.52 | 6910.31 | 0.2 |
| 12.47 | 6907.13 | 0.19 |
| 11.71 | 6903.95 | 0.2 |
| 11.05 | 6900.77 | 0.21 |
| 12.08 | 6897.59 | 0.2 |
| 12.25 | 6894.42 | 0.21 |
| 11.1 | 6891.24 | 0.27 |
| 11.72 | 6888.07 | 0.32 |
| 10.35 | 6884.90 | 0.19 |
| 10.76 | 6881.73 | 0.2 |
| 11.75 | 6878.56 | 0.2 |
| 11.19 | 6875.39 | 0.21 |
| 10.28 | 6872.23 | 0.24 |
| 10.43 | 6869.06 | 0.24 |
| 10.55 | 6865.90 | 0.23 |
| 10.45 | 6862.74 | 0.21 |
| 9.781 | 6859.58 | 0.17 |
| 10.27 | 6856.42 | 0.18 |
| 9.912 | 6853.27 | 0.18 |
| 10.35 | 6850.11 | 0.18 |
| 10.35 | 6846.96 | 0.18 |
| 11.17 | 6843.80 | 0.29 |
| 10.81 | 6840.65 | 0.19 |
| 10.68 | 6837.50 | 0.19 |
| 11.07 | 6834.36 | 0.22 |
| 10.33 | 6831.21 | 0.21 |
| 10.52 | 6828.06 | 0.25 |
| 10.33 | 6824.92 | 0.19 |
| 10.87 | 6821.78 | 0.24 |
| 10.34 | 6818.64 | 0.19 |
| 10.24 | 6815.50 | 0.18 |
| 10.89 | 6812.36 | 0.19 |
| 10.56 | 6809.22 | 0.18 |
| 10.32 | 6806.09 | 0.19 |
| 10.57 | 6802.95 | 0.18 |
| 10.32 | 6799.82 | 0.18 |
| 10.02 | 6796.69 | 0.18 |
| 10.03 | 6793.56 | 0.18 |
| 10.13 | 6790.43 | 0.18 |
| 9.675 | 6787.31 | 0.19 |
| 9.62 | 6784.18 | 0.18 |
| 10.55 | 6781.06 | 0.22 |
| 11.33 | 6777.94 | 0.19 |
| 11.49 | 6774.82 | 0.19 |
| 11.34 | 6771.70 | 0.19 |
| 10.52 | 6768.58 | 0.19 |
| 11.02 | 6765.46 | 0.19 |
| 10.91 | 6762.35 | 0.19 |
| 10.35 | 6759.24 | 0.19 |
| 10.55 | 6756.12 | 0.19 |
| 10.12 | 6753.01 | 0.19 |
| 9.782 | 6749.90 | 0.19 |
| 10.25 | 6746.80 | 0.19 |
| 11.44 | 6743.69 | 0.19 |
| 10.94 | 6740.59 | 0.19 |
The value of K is 1.0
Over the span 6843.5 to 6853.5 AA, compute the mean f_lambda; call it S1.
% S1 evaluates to 10.4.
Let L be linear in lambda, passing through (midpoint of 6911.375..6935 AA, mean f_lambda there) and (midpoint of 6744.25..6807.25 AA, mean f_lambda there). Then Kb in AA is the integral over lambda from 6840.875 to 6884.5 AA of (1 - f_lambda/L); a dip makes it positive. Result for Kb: 4.9 AA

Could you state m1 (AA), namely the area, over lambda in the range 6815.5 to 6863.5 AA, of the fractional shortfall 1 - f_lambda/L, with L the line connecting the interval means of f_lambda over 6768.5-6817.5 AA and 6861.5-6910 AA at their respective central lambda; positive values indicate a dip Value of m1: 1.7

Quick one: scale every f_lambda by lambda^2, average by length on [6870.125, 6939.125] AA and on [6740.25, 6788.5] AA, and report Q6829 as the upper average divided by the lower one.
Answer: 1.19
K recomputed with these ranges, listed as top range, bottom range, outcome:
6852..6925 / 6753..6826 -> 1.11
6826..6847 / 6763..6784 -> 1.00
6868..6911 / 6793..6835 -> 1.11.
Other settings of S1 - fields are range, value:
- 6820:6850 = 10.7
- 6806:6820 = 10.5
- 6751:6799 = 10.5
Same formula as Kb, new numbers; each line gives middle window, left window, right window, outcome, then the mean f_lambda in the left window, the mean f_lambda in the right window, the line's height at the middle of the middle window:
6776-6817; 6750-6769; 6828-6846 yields 1.1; 10.5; 10.8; 10.6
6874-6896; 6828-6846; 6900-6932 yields 0.9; 10.8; 12.5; 11.8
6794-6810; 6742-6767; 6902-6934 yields 1.2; 10.6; 12.7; 11.2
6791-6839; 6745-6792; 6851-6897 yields 0.8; 10.5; 10.8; 10.6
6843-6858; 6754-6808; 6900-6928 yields 1.4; 10.5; 12.2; 11.4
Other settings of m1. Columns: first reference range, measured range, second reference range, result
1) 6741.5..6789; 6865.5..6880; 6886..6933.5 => 1.2 AA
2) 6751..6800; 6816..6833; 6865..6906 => 0.5 AA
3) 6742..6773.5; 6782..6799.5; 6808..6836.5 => 1.1 AA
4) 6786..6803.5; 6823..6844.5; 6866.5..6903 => -0.2 AA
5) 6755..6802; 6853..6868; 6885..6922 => 1.5 AA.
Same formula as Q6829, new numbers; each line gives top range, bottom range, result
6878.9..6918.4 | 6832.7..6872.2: 1.13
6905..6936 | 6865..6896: 1.18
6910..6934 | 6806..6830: 1.26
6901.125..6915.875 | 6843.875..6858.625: 1.20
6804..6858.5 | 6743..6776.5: 1.01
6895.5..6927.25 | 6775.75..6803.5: 1.23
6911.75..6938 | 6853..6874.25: 1.29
